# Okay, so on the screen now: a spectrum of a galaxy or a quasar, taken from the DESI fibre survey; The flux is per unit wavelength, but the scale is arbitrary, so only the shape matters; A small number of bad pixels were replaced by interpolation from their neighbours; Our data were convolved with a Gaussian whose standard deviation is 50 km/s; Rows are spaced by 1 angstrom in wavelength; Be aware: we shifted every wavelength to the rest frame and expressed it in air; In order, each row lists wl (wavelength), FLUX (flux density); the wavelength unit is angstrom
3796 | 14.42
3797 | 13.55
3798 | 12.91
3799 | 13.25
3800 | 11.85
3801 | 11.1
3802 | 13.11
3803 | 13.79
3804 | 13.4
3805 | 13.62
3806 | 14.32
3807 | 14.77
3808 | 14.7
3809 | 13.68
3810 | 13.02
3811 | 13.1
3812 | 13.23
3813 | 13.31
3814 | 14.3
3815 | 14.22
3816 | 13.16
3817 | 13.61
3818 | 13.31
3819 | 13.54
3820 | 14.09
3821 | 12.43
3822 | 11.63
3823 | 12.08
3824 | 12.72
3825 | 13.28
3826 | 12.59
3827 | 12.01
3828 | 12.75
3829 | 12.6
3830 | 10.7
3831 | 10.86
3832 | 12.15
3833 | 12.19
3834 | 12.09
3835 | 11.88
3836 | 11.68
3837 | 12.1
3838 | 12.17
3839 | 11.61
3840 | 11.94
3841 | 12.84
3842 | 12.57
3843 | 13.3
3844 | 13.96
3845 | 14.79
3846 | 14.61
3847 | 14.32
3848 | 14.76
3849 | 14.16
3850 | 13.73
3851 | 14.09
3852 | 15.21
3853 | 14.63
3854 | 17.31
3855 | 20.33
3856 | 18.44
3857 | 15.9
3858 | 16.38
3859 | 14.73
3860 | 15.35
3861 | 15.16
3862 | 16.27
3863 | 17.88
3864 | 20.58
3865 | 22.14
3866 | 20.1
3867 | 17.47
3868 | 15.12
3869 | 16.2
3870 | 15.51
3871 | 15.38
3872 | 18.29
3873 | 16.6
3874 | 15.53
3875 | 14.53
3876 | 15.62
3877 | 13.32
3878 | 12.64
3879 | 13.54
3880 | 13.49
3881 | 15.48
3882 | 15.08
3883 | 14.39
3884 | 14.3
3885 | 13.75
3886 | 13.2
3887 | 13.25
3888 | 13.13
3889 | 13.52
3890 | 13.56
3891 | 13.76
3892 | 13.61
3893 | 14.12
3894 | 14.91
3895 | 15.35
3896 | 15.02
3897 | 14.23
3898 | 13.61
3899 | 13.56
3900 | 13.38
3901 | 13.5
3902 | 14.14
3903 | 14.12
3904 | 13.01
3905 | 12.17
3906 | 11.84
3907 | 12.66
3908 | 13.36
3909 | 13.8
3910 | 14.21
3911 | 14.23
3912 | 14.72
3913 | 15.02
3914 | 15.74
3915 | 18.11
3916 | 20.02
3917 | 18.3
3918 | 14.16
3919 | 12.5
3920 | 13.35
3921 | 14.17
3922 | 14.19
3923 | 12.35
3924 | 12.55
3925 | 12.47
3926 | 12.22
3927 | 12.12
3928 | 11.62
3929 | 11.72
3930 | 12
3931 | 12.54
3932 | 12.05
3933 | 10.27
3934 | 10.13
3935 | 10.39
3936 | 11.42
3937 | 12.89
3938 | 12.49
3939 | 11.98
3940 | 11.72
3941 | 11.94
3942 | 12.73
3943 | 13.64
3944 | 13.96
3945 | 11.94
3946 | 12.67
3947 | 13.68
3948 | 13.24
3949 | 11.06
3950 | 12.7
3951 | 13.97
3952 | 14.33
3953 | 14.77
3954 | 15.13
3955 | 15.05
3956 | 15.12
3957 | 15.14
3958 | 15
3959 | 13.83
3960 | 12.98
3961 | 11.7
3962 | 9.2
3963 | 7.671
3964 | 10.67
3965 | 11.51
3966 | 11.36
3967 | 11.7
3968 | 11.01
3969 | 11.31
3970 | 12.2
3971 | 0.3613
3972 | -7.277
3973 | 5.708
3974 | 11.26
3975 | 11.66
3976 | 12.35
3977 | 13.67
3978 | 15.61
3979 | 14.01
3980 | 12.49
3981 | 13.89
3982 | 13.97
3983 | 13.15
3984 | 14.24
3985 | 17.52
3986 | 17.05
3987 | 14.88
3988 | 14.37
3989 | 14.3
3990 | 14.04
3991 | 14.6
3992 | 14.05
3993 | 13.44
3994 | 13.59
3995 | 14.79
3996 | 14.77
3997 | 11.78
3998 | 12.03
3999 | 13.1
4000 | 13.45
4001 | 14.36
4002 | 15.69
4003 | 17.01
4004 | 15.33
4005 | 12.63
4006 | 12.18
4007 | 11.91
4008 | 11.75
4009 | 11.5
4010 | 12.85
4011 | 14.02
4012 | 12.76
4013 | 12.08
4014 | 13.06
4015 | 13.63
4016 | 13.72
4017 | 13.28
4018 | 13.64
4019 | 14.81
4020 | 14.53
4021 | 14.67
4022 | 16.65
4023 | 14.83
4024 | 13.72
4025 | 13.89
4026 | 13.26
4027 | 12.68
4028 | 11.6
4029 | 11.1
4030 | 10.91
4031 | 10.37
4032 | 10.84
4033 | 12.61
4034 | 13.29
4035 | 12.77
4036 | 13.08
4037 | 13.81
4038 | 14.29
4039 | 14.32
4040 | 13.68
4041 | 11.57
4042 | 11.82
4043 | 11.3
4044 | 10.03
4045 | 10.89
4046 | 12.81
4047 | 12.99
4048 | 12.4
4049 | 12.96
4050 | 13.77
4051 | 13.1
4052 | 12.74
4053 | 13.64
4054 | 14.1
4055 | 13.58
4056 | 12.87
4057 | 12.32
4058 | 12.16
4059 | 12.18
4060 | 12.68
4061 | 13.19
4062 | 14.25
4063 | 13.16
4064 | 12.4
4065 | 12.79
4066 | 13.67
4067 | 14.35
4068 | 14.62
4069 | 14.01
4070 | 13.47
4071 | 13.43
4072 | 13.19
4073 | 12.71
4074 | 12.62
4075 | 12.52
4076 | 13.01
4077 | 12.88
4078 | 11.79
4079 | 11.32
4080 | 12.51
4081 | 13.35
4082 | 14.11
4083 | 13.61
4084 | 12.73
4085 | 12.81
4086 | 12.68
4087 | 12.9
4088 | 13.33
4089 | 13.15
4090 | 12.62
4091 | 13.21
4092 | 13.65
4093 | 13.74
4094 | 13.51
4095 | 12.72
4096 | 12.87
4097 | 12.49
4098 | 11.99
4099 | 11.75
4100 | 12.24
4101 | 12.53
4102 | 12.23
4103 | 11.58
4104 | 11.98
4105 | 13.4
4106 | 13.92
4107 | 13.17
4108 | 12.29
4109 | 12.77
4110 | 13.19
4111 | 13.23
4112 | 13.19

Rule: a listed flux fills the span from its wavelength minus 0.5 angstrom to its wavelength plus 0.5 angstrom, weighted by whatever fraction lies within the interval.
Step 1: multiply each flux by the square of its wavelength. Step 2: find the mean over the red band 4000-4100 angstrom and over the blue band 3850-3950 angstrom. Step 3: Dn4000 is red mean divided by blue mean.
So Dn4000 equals 0.99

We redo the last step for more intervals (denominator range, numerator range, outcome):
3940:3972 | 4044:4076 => 1.15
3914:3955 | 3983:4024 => 1.10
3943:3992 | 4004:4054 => 1.07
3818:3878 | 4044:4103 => 1.00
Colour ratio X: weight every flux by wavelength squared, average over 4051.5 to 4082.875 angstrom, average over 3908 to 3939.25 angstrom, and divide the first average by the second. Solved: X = 1.1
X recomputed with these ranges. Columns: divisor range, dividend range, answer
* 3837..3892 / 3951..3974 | 0.76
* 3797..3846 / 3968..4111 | 1.11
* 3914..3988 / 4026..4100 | 1.08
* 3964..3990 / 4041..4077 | 1.14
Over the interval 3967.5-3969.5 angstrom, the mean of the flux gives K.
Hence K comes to 11.2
